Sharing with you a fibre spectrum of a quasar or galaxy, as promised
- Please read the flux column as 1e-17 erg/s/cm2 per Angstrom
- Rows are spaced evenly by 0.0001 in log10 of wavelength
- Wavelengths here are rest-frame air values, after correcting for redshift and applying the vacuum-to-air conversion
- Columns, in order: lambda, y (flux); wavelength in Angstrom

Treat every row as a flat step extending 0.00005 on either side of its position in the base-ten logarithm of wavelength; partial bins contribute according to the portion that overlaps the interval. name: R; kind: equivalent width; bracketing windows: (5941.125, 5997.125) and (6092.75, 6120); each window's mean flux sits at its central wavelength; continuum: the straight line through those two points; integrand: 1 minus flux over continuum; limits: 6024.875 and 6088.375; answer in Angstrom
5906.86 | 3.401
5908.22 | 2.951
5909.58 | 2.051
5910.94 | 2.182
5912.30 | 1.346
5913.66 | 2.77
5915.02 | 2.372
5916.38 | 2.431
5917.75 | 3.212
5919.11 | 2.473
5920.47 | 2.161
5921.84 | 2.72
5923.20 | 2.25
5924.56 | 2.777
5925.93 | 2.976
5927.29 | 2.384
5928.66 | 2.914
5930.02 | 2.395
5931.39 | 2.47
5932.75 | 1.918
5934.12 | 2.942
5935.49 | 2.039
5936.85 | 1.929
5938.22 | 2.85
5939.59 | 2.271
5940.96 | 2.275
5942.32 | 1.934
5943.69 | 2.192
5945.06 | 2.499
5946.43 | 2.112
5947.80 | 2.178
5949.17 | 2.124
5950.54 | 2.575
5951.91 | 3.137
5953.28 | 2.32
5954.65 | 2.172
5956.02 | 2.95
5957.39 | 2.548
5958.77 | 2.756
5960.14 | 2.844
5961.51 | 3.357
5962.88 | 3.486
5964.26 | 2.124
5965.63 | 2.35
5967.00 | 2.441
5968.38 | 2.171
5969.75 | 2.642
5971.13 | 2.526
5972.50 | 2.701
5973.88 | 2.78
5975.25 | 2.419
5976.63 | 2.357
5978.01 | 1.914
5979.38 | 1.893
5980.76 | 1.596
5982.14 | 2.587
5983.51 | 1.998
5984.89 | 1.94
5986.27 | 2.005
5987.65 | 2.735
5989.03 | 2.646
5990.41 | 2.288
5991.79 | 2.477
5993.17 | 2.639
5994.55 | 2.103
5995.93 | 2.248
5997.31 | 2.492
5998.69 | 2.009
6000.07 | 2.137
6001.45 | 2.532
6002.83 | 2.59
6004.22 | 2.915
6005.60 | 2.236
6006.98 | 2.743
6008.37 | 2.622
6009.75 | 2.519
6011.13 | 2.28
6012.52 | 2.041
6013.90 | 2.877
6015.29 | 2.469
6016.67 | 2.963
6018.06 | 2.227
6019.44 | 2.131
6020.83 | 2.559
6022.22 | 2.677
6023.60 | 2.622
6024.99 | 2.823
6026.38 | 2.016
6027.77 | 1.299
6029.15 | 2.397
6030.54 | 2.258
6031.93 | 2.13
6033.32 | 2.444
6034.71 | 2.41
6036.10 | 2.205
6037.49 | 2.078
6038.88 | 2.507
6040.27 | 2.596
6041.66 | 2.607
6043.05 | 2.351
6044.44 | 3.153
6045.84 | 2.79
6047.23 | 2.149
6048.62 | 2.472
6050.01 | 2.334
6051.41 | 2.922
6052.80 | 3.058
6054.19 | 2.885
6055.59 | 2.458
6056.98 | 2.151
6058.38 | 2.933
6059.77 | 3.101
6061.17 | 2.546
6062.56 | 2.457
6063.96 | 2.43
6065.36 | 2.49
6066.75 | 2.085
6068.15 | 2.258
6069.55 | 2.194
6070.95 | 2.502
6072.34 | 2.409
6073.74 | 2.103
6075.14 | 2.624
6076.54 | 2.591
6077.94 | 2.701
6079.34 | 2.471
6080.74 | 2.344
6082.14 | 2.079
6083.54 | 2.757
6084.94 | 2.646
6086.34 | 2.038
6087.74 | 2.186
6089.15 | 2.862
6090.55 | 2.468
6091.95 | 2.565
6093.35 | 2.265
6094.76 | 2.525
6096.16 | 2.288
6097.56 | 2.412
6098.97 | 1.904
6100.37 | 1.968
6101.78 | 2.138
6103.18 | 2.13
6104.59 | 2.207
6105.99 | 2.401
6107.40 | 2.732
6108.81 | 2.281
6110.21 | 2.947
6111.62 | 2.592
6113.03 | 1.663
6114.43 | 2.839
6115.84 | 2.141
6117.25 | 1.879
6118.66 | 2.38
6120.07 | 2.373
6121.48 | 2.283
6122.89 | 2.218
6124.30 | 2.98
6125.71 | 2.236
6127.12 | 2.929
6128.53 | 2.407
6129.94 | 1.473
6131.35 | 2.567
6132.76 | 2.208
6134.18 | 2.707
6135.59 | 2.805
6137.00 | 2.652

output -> -2.7 Angstrom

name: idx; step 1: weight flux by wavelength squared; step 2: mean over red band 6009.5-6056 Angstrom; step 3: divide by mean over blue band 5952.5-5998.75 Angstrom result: 1.0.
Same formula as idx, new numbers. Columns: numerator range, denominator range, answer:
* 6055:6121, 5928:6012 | 1.03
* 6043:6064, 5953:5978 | 1.05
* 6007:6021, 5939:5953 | 1.09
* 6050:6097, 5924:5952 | 1.08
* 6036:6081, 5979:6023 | 1.08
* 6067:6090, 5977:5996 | 1.12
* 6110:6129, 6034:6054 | 0.97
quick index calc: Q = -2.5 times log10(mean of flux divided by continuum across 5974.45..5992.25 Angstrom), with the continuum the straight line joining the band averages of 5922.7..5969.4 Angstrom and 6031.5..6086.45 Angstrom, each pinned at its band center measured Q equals 0.13 mag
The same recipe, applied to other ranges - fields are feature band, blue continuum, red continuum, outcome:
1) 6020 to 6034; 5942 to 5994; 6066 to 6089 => 0.04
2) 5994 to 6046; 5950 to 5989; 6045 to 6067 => 0.05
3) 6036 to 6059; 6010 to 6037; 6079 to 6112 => -0.09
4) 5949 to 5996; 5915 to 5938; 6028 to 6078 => 0.02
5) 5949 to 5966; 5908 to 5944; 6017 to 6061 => -0.11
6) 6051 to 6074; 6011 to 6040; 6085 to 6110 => -0.08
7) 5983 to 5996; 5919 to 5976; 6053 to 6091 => 0.08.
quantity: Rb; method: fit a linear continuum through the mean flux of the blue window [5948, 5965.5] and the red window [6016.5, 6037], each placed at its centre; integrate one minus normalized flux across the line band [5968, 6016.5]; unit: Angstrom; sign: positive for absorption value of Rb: 2.1 Angstrom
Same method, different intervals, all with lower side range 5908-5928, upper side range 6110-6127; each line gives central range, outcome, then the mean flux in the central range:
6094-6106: 0.9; 2.21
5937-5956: 0.6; 2.37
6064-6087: 0.0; 2.4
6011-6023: -0.3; 2.48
